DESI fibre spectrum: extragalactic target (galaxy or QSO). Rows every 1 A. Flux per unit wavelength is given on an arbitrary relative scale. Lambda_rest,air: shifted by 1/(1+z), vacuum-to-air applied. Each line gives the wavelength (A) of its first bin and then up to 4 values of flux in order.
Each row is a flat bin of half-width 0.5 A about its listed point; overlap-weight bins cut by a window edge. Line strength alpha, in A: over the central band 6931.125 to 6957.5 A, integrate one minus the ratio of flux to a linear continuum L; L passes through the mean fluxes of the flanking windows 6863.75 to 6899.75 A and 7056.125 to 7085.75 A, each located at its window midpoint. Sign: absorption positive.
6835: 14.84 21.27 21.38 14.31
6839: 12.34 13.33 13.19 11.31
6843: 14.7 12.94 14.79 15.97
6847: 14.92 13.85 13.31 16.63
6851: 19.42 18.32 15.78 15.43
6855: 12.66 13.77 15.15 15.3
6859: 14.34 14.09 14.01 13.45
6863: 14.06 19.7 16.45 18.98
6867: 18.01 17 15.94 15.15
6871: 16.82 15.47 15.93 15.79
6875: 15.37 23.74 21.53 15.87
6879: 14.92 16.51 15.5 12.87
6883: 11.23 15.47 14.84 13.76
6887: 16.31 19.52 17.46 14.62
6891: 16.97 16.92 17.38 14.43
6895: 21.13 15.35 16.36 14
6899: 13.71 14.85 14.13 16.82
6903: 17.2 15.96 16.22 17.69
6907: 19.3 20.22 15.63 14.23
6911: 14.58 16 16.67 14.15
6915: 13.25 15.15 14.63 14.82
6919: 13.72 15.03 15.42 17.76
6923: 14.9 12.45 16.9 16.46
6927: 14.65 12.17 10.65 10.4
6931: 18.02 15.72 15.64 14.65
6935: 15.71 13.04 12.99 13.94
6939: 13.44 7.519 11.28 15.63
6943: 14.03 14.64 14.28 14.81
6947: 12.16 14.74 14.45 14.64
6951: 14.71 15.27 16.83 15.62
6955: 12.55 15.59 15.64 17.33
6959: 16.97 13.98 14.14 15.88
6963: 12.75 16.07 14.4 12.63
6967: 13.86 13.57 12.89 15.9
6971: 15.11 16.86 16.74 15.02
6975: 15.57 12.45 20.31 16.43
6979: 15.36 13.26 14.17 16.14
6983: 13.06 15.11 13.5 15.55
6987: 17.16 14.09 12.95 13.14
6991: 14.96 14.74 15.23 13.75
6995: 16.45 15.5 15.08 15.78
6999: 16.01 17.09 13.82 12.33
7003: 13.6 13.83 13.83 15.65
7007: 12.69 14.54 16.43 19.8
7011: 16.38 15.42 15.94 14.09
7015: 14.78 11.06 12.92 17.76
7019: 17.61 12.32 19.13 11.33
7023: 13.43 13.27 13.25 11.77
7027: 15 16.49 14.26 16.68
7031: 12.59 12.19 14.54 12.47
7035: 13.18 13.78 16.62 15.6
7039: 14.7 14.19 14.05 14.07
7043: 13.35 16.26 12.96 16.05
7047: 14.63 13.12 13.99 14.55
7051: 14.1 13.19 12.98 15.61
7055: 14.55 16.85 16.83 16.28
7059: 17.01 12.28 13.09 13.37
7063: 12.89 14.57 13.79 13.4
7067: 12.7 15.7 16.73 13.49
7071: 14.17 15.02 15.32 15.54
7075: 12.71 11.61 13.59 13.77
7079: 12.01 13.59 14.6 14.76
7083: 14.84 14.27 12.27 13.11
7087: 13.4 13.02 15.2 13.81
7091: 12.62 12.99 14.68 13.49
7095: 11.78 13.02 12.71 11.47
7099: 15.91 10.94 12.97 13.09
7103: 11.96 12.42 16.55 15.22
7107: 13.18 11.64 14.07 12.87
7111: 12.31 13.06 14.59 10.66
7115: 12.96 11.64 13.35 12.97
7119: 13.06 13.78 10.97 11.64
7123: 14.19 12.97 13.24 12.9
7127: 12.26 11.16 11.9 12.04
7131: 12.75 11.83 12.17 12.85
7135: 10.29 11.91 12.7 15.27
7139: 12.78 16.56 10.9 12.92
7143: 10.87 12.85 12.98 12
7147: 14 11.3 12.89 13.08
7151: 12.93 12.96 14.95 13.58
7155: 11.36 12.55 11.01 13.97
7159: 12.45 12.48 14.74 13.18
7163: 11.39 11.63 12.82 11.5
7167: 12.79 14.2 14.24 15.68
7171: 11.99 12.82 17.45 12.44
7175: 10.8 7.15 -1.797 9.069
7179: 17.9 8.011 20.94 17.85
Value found 2.3 A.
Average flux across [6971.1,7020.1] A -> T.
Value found 15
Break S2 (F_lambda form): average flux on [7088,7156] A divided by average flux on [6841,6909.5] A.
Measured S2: 0.81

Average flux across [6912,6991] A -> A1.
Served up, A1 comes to 14.6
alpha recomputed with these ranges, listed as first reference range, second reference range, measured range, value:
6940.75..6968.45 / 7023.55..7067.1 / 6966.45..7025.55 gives -1.7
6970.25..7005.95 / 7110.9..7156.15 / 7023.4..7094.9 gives -1.4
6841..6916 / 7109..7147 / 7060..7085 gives -1.1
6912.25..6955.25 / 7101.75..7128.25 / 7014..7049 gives -1.8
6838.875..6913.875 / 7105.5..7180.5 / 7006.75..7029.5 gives -1.2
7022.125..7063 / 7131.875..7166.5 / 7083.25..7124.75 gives 0.8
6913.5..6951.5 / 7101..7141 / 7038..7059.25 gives -2.2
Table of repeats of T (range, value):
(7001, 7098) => 14.2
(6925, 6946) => 13.8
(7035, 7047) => 14.6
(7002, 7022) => 15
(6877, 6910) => 16.1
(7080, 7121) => 13.3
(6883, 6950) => 15.1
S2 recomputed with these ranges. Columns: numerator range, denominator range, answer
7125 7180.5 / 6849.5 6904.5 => 0.77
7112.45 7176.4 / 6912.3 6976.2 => 0.87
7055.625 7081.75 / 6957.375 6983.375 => 0.95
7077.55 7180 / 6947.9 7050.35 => 0.87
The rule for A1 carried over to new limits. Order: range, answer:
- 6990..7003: 14.9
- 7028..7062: 14.5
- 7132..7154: 12.8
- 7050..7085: 14.2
